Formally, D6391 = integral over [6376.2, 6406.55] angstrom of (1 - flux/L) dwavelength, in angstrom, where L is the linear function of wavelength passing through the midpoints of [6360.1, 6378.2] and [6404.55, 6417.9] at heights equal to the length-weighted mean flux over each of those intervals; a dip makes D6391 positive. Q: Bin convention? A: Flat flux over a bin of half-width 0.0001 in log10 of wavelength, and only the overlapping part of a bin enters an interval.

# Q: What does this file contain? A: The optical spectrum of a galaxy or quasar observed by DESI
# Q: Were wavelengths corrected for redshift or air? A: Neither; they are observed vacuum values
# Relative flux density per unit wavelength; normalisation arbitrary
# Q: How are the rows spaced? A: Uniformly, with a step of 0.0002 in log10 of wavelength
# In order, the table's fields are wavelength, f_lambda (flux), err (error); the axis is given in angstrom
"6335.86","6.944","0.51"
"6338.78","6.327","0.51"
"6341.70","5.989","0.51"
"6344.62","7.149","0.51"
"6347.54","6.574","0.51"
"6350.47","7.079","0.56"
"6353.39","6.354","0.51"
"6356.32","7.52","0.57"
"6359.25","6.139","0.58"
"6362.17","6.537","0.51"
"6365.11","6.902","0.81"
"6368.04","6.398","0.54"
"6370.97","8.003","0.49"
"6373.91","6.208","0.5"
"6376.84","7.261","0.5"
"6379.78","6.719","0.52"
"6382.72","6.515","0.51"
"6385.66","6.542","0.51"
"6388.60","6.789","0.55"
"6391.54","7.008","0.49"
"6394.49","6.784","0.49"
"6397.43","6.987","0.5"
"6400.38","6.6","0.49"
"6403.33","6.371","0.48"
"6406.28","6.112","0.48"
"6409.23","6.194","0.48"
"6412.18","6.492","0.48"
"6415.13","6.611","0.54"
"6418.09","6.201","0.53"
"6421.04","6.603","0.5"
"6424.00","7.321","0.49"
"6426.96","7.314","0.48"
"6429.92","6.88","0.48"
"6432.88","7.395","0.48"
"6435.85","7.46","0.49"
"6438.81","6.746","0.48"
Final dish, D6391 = -0.6 angstrom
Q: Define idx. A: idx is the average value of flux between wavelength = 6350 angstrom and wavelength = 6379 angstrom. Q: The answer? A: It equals 6.83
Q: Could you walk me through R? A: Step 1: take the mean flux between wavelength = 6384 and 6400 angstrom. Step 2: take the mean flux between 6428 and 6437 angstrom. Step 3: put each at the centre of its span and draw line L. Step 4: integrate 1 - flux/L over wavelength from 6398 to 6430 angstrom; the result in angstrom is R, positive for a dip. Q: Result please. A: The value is 2.0 angstrom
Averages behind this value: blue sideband 6.8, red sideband 7.24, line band 6.61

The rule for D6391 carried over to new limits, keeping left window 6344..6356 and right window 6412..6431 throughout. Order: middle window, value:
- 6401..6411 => 0.8 angstrom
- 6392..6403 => 0.1 angstrom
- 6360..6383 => 0.0 angstrom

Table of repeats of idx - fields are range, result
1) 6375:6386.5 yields 6.75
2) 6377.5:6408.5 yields 6.65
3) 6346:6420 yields 6.68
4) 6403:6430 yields 6.61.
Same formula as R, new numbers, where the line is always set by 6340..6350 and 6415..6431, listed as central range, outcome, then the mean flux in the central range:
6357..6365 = 0.1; 6.55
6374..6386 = 0.0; 6.72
